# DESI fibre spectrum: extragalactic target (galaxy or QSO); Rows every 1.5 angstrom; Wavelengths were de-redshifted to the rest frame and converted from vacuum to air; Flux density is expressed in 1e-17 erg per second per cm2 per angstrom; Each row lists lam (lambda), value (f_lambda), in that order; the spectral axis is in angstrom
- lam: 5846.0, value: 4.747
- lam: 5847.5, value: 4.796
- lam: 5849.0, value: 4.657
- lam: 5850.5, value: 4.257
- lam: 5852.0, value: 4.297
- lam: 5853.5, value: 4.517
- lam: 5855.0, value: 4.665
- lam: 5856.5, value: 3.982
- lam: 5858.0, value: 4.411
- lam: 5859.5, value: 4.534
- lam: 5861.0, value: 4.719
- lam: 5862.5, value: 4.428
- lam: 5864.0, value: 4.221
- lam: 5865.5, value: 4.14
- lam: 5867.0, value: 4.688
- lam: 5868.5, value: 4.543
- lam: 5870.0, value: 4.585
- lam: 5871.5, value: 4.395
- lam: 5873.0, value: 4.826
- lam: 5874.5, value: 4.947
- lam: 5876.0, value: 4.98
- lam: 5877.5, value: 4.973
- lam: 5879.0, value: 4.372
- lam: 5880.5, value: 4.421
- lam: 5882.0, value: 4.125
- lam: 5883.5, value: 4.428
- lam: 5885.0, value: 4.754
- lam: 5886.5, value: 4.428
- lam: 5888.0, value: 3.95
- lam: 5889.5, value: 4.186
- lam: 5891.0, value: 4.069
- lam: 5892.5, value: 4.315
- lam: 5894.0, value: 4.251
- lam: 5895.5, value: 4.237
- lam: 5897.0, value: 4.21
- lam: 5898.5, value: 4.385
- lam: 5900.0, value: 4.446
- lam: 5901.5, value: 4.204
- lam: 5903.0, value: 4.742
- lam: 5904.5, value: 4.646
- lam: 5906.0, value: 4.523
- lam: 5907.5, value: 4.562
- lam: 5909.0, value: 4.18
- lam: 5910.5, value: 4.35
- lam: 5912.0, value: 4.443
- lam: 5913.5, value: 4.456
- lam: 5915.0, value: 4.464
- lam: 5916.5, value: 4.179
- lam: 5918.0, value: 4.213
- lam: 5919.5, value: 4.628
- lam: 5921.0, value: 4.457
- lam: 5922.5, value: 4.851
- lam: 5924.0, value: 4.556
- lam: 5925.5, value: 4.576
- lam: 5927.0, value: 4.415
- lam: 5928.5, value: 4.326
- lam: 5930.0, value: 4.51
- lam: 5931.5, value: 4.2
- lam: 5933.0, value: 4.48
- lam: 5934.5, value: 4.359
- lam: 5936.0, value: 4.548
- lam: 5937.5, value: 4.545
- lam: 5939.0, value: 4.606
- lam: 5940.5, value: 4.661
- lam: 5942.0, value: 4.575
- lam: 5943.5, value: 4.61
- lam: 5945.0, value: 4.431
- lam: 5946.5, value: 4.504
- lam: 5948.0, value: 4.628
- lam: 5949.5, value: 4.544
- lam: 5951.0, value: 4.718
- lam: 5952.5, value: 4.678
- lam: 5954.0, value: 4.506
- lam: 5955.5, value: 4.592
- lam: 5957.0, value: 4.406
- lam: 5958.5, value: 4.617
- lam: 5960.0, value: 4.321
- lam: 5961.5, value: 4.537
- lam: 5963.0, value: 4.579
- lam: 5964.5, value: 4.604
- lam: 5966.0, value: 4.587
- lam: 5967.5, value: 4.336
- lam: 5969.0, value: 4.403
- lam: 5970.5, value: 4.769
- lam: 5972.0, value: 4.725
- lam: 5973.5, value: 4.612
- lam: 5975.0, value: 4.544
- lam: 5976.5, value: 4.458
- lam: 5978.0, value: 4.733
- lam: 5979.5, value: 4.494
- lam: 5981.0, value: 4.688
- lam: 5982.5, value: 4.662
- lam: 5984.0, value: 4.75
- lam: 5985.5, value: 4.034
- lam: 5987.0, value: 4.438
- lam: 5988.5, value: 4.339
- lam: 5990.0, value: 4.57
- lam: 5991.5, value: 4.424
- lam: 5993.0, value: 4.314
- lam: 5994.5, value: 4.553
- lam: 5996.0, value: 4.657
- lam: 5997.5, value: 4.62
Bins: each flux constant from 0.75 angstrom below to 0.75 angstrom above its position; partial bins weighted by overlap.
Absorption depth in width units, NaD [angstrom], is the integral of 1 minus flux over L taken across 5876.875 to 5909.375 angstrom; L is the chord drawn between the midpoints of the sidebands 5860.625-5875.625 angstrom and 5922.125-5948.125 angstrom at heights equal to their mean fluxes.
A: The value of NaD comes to 1.1 angstrom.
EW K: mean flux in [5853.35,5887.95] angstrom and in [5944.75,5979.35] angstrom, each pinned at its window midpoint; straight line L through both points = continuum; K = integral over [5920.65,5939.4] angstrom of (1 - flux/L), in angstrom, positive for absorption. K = 0.20 angstrom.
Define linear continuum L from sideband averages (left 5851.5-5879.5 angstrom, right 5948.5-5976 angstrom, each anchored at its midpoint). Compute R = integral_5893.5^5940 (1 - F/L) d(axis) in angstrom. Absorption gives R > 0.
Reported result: 1.1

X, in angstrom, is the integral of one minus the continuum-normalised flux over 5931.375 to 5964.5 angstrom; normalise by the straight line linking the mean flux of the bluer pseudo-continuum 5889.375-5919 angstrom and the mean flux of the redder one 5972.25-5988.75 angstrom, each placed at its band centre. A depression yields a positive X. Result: -0.6 angstrom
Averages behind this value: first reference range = 4.36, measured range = 4.54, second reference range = 4.53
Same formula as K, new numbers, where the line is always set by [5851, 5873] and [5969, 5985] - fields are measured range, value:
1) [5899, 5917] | 0.3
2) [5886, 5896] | 0.7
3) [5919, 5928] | -0.1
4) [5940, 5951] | 0.0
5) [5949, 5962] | 0.1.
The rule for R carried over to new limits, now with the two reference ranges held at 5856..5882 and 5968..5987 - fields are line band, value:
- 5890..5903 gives 0.72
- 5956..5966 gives 0.09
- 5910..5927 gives 0.29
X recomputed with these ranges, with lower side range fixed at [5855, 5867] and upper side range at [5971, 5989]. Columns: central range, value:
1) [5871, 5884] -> -0.6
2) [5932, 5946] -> -0.1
